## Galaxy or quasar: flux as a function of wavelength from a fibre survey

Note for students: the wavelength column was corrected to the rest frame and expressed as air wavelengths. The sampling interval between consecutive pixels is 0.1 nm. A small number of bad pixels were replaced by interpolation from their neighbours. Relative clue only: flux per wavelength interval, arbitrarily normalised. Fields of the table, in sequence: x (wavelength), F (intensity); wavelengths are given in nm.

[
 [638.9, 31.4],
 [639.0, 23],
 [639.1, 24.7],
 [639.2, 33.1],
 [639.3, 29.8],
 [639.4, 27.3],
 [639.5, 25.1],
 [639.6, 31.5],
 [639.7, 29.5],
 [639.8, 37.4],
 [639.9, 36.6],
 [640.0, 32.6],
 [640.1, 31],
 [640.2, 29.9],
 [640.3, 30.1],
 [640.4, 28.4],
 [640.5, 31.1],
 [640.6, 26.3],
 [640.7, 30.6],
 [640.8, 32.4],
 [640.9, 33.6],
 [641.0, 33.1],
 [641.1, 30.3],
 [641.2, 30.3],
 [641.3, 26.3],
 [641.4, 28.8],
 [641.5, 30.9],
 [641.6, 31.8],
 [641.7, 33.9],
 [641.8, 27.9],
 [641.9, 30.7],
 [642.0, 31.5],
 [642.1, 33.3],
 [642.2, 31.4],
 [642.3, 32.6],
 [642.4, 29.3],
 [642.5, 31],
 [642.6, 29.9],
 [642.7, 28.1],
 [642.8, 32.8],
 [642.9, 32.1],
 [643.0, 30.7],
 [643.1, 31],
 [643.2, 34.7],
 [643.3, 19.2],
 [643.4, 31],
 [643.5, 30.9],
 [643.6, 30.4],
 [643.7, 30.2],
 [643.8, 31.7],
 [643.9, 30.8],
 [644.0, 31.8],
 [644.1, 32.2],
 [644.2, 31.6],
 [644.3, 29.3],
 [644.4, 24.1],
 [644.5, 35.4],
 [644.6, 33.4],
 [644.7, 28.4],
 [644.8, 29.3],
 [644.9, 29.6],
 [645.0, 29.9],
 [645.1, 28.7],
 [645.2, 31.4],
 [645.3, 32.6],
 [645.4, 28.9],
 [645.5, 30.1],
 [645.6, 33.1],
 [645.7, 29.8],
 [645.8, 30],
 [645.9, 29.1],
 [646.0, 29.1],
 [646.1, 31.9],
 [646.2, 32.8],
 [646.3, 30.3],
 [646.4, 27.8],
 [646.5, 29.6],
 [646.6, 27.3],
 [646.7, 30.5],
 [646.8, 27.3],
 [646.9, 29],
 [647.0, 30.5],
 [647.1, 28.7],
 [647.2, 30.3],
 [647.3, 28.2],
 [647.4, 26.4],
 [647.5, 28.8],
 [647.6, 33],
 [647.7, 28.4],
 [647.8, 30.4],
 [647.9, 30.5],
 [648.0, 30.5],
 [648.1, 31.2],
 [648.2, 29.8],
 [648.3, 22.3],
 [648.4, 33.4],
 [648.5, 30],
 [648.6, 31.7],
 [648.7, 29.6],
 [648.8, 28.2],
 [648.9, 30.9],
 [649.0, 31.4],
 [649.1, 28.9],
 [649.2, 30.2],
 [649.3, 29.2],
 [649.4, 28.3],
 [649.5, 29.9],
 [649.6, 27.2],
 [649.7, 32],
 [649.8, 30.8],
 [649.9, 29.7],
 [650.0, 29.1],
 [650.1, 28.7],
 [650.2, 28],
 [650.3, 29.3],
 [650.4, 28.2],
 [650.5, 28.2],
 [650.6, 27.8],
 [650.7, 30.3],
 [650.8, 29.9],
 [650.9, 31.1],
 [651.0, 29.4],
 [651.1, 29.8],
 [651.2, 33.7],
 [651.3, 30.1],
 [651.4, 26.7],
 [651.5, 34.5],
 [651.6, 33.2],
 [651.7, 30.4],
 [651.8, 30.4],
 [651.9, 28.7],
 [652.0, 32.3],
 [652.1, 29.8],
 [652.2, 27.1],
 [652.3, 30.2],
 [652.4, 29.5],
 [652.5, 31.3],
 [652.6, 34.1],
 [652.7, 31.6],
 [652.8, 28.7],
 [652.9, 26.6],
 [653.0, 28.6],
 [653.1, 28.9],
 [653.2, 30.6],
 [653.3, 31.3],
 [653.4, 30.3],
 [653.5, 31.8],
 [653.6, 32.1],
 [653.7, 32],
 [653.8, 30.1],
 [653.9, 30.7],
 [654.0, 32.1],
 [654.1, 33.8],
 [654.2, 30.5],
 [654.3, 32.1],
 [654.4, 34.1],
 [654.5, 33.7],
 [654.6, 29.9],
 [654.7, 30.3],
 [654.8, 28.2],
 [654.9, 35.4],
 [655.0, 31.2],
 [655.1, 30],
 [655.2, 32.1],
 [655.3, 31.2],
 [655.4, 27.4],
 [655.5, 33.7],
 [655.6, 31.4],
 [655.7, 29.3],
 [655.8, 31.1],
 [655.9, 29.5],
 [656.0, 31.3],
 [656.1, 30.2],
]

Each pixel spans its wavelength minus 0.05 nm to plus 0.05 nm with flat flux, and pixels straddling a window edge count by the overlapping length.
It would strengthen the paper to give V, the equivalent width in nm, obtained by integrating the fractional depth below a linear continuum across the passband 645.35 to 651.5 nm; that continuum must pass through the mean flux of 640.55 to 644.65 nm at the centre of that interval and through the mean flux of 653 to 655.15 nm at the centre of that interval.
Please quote 0.26 nm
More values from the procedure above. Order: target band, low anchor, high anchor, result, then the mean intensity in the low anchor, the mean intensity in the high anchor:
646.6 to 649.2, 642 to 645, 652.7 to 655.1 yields 0.10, 30.6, 31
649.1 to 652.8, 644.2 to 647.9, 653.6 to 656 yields 0.08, 29.9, 31.3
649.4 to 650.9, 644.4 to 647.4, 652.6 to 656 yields 0.06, 29.9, 31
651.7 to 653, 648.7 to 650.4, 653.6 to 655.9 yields 0.02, 29.5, 31.4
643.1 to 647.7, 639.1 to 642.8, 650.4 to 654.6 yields 0.11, 30.7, 30.6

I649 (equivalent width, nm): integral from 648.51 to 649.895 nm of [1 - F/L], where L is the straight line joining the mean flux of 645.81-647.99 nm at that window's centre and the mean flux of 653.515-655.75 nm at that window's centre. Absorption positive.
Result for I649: 0.011 nm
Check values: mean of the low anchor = 29.5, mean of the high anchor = 31.4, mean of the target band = 29.9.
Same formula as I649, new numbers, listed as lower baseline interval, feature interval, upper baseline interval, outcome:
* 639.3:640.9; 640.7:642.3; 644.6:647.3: -0.03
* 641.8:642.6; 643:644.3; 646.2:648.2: 0.01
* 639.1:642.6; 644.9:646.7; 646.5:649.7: -0.02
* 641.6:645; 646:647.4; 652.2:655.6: 0.06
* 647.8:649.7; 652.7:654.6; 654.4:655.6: 0.00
